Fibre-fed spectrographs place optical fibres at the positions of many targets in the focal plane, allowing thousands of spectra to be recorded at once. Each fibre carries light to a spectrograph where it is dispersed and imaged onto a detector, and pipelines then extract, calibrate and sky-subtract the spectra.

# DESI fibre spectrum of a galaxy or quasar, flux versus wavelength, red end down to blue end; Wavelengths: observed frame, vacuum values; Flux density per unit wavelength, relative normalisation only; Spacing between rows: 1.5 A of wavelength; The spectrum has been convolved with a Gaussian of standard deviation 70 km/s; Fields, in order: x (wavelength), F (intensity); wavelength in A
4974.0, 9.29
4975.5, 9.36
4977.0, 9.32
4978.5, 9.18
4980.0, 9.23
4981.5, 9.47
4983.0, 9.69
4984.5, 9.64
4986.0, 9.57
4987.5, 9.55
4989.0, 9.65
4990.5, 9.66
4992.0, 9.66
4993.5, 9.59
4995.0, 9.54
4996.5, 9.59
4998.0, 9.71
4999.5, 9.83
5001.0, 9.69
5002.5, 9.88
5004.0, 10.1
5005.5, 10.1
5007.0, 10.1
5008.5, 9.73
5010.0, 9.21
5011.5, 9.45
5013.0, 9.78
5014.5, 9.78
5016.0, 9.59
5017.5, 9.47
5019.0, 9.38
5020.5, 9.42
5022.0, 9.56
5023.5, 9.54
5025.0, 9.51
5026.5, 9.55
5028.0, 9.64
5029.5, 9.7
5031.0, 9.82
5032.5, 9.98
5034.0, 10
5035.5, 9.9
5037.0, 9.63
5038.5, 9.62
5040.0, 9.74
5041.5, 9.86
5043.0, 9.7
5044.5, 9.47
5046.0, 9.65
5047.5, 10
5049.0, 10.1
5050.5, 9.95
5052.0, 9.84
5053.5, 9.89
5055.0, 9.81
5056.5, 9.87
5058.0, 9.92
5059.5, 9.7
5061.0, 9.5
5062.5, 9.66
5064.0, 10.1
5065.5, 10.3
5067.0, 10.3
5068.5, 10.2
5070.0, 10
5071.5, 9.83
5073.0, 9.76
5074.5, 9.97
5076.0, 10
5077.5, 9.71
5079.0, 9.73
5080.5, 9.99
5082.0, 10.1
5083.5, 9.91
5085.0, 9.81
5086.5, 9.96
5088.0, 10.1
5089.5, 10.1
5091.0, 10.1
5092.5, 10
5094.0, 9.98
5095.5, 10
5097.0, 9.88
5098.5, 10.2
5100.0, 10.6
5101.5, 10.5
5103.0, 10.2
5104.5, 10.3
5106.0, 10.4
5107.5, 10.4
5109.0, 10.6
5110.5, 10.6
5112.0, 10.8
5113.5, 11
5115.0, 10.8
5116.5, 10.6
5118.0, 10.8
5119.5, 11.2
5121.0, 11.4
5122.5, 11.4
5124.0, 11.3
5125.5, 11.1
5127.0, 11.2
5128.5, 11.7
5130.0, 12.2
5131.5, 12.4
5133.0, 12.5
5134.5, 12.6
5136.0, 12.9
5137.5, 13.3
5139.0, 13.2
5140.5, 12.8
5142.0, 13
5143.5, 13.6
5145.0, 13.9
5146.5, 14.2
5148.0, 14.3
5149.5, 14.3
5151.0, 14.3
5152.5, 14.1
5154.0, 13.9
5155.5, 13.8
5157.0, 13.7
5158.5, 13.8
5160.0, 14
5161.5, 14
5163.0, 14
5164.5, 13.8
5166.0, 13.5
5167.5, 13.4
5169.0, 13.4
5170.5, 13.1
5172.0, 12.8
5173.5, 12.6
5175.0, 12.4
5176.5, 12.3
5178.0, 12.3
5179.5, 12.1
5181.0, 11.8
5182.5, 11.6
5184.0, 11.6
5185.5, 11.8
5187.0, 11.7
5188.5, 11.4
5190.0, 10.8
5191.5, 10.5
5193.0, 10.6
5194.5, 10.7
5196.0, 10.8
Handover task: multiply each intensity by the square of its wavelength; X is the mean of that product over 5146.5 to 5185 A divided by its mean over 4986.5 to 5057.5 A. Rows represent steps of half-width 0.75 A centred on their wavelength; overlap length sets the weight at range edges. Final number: 1.44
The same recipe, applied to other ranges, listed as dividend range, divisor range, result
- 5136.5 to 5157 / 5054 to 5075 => 1.43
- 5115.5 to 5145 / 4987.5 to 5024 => 1.32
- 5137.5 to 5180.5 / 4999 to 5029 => 1.47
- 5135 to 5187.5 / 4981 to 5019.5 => 1.45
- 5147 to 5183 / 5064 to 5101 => 1.37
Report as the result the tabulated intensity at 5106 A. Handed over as 10.4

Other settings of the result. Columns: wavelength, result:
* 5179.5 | 12.1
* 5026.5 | 9.55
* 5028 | 9.64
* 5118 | 10.8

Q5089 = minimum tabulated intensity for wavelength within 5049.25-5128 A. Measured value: 9.5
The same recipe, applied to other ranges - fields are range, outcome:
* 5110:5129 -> 10.6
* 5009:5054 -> 9.21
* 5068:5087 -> 9.71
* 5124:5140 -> 11.1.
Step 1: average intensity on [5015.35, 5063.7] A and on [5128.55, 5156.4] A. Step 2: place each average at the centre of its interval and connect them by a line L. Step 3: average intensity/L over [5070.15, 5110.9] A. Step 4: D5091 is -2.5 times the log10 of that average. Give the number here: 0.14 mag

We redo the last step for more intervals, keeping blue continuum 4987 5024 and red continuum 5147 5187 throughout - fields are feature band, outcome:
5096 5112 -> 0.14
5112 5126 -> 0.10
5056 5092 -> 0.12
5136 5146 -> -0.06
